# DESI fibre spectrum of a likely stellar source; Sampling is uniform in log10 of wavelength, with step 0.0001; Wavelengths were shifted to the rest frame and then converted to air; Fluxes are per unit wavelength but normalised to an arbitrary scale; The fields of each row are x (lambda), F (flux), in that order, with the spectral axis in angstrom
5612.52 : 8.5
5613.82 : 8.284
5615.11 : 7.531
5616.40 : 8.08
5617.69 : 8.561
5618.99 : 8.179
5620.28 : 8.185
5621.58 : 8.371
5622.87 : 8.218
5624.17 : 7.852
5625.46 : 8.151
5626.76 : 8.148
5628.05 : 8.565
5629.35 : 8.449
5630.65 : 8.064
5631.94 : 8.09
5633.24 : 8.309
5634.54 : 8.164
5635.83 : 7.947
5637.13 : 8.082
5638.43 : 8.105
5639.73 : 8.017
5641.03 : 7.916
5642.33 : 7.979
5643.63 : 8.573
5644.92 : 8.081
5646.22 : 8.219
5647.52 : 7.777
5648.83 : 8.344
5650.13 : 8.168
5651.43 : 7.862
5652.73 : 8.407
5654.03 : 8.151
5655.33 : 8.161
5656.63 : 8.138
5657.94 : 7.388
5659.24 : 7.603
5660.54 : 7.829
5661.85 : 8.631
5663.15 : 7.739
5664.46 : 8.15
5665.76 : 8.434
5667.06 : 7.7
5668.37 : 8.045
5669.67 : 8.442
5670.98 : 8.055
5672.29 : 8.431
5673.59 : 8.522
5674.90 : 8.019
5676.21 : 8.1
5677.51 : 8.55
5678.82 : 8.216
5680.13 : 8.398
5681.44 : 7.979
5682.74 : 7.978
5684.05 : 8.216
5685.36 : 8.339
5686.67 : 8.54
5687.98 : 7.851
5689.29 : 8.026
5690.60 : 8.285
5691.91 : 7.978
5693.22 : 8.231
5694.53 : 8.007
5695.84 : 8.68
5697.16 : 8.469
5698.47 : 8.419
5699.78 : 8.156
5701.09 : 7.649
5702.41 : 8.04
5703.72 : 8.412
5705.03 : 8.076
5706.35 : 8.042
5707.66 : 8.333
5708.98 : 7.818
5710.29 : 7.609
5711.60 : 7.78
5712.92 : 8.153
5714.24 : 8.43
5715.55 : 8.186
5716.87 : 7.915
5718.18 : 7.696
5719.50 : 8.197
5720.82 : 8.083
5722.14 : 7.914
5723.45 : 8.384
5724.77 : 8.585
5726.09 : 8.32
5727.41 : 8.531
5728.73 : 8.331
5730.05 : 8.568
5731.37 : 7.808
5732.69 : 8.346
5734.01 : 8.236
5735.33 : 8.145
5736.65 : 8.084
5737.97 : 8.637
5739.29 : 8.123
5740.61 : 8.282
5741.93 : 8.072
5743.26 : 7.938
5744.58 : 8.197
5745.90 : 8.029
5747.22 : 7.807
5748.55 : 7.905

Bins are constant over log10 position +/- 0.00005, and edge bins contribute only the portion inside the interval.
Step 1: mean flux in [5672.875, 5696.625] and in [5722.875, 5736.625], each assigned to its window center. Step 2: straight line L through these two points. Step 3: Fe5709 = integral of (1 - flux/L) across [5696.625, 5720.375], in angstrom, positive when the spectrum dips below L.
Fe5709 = 0.6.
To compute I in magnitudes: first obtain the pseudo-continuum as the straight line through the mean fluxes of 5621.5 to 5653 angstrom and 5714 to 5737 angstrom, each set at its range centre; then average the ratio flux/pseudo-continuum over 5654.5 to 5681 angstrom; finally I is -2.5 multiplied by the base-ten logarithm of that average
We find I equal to 0.01 mag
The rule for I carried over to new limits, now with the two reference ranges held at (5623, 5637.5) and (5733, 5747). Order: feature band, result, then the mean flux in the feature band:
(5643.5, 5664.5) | 0.015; 8.06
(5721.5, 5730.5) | -0.027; 8.37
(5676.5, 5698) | -0.008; 8.23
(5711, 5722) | 0.017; 8.04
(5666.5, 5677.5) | -0.003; 8.19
